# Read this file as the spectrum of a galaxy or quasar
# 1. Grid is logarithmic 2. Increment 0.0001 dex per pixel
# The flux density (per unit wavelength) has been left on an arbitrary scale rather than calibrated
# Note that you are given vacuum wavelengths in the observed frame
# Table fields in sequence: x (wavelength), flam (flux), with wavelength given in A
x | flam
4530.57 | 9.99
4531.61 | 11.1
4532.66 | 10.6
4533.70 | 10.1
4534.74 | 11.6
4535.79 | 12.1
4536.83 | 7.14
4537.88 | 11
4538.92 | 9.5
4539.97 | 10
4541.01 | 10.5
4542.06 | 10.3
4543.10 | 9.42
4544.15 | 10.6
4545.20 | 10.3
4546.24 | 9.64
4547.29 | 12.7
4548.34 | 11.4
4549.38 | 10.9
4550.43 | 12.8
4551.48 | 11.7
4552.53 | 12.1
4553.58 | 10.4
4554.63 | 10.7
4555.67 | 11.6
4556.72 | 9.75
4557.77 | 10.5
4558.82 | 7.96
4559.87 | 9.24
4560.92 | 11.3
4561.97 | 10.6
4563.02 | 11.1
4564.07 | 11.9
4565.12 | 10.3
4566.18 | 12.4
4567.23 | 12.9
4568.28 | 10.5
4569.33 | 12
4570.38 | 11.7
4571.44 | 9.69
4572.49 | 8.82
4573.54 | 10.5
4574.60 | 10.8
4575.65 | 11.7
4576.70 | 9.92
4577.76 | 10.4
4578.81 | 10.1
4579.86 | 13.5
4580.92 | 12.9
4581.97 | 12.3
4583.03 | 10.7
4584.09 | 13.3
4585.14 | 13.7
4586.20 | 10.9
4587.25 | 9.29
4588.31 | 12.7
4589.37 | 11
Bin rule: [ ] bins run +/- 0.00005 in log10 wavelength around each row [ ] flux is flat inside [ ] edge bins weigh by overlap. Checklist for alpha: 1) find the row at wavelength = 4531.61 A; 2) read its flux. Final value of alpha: 11.1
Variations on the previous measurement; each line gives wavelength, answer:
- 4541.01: 10.5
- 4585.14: 13.7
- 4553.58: 10.4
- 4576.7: 9.92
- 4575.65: 11.7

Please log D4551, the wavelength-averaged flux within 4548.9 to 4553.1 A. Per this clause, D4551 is 11.8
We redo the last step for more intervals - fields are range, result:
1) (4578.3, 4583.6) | 11.9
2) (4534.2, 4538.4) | 10.5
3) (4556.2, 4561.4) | 9.73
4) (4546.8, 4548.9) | 12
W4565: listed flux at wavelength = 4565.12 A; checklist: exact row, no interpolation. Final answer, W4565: 10.3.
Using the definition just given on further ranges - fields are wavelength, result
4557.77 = 10.5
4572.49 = 8.82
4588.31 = 12.7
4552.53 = 12.1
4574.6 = 10.8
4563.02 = 11.1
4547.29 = 12.7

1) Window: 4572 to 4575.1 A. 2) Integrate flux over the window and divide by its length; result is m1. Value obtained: 10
